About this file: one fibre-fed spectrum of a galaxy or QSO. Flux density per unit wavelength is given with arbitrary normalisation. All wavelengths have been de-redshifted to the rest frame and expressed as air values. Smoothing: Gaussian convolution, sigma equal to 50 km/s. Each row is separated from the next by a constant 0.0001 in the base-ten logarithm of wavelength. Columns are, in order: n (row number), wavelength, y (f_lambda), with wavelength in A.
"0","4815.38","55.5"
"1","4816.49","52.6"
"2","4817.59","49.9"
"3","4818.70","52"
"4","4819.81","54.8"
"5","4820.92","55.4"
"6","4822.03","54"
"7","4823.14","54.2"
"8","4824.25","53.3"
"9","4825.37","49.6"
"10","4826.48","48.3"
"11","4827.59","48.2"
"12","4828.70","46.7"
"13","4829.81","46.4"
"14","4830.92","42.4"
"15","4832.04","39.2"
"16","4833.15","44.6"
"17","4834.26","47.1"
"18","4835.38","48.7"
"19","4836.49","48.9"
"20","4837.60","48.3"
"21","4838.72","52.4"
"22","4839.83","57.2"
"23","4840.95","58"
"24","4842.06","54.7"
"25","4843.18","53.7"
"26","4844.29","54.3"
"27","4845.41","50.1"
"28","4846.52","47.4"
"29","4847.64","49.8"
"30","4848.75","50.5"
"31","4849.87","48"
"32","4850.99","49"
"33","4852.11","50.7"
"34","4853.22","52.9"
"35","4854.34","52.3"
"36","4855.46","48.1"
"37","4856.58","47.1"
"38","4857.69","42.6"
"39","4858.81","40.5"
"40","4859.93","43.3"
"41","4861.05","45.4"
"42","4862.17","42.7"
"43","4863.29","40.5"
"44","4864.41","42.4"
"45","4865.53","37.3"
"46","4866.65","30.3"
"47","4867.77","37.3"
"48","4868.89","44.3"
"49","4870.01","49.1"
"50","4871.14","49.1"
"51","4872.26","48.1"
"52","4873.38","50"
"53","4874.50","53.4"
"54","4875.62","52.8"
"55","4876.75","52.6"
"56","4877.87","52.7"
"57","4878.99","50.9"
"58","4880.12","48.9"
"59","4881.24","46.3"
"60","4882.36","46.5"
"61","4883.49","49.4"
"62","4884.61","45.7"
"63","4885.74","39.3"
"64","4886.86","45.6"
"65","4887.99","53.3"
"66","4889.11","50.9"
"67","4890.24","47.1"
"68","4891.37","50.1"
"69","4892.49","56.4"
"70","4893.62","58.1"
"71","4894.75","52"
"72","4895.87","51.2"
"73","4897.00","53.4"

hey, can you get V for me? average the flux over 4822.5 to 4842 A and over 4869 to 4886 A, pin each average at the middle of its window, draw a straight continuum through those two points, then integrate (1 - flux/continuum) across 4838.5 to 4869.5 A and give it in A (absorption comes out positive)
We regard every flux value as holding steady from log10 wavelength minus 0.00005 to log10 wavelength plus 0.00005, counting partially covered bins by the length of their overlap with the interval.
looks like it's 1.2 A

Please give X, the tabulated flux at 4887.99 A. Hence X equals 53.3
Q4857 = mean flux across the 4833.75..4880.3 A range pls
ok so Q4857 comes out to 48.2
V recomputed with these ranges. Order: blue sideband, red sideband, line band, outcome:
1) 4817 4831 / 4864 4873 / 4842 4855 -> -1.4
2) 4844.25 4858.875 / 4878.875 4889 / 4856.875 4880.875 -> 1.3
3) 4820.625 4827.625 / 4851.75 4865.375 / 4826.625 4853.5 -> -0.4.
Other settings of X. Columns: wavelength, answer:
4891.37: 50.1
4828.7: 46.7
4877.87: 52.7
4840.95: 58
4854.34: 52.3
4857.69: 42.6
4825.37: 49.6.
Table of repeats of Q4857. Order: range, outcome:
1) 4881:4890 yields 47.2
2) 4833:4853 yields 50.9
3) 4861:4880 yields 45.9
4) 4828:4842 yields 48.6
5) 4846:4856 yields 49.8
